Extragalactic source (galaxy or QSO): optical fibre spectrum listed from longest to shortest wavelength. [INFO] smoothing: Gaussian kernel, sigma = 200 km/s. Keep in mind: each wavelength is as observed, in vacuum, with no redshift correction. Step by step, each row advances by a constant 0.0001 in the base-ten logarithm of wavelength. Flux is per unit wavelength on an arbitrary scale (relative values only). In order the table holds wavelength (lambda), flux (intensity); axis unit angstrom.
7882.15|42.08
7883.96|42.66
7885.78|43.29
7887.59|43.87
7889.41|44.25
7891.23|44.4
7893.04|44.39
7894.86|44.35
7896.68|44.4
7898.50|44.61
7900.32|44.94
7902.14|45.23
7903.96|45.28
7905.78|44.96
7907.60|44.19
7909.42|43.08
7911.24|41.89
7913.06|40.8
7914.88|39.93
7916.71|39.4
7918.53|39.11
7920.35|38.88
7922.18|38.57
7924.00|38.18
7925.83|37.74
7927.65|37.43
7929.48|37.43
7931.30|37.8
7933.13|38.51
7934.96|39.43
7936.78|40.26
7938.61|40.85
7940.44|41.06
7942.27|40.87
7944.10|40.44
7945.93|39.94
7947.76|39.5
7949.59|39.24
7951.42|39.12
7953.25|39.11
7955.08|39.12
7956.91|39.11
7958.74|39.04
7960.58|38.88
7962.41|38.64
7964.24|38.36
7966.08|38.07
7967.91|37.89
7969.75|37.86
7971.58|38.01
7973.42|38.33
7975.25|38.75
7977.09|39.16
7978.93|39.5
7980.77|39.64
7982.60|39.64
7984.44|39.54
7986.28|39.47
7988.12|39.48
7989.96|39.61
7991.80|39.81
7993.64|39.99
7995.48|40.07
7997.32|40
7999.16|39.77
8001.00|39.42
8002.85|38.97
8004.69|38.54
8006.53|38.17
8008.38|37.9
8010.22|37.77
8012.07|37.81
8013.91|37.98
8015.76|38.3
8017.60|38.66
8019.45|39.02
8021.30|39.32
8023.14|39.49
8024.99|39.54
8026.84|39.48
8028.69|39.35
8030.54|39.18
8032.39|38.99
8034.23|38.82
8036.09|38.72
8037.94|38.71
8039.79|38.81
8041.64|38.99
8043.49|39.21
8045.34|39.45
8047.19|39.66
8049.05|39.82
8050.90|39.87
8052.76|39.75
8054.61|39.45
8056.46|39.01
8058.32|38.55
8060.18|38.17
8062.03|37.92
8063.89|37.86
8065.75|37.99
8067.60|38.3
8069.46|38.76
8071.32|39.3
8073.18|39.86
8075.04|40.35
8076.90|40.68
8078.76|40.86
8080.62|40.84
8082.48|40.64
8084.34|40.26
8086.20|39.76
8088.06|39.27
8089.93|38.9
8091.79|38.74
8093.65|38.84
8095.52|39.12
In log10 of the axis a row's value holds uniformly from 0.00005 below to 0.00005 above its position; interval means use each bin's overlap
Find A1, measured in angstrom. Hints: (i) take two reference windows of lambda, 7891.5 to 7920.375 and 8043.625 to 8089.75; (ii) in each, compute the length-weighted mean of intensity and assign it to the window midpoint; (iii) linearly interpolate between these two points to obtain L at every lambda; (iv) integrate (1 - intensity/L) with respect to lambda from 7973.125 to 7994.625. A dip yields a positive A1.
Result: 0.9 angstrom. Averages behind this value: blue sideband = 43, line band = 39.4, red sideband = 39.4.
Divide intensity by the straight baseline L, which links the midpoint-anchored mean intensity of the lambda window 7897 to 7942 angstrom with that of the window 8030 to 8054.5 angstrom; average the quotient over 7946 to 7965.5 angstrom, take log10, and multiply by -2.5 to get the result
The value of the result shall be 0.04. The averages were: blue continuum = 40.9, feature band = 39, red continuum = 39.2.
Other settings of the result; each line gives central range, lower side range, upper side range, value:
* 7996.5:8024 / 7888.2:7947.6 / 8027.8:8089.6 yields 0.03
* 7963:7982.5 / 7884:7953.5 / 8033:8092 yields 0.05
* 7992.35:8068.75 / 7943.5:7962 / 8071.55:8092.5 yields 0.02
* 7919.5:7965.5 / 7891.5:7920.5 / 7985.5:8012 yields 0.06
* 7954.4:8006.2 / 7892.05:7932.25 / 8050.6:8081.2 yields 0.04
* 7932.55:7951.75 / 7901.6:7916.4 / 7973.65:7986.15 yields 0.03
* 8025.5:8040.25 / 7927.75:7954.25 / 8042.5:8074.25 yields 0.00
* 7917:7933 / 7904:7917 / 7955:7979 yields 0.09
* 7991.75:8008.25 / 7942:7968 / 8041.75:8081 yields 0.00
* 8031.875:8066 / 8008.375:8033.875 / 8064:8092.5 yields 0.01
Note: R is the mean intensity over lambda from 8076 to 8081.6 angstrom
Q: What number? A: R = 40.8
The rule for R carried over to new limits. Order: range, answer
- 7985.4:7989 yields 39.5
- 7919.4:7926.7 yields 38.3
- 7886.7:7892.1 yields 44.1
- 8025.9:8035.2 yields 39.1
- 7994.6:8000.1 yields 40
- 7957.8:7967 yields 38.6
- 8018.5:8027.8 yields 39.3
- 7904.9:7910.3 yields 44.1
